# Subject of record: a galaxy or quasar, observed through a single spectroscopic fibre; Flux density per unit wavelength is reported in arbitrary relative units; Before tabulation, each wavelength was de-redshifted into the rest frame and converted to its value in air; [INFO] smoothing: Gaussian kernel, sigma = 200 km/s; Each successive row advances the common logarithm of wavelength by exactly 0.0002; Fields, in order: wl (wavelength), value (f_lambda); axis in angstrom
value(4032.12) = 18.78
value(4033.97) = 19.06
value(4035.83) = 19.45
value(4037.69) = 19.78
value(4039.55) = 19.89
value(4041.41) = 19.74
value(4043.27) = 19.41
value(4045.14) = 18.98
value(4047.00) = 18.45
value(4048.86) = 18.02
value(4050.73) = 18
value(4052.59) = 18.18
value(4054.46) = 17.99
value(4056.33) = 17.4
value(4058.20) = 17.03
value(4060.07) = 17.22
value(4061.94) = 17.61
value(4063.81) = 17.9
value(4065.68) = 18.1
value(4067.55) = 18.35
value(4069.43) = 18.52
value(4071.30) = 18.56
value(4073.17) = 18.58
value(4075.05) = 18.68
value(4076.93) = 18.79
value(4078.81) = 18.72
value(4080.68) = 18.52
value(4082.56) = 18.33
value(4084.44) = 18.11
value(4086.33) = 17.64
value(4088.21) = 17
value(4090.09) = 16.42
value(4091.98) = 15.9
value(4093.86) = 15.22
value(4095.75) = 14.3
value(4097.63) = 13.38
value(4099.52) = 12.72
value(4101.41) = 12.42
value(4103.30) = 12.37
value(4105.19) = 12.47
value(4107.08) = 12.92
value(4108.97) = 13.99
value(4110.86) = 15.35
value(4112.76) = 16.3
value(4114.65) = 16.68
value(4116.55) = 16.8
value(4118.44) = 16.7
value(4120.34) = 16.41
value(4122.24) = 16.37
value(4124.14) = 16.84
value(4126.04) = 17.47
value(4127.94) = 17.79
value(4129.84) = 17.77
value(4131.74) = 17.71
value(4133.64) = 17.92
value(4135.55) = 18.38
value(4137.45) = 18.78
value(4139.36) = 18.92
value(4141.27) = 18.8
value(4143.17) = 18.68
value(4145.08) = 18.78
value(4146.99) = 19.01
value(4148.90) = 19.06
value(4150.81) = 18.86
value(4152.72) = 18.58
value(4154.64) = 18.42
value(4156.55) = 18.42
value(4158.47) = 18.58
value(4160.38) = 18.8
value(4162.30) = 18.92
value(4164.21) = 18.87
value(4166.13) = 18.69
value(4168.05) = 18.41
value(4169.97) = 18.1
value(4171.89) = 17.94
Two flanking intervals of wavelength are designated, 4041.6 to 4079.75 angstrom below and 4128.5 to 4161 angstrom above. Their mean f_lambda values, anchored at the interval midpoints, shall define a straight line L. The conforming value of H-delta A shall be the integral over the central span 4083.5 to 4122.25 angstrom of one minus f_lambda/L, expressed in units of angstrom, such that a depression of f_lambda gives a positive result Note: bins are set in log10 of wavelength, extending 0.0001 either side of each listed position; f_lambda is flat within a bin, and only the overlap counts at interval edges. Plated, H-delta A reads 6.8 angstrom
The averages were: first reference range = 18.3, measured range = 15.2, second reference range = 18.5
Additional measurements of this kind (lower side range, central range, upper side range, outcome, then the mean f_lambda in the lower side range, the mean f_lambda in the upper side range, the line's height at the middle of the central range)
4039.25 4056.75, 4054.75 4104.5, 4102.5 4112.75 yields -2.5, 18.6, 13.7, 16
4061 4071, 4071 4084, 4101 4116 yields -1.2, 18.1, 14.2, 17.1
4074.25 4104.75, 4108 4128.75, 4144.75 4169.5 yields 1.0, 16.1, 18.7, 17.2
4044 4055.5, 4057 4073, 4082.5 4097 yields -0.3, 18.3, 16.4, 17.6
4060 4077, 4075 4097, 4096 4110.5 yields -2.1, 18.3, 13.1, 15.6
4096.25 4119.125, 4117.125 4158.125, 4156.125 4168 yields -3.3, 14.3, 18.7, 16.7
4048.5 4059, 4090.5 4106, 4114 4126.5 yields 3.1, 17.8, 16.7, 17.1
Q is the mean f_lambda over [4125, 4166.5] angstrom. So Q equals 18.5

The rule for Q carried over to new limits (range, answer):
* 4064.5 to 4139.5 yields 16.6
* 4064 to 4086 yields 18.4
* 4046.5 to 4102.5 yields 17.2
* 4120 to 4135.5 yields 17.4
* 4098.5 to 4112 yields 13.2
